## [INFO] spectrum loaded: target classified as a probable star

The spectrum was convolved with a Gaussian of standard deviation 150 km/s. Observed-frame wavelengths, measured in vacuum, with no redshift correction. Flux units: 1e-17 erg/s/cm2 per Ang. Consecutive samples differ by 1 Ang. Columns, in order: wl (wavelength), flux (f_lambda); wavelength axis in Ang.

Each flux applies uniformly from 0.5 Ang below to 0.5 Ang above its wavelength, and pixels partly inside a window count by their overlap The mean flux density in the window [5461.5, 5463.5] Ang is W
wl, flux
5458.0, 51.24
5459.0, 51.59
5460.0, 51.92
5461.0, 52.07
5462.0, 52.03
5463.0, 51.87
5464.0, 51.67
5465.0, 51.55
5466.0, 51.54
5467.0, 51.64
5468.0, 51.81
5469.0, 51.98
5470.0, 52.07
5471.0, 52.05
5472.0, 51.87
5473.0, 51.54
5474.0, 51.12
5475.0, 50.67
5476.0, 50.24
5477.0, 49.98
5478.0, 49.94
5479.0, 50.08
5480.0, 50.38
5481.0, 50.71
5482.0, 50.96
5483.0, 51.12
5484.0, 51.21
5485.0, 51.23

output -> 52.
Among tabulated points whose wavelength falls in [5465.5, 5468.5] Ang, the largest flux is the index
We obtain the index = 51.81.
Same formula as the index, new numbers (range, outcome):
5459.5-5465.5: 52.07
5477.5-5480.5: 50.38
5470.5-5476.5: 52.05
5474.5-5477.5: 50.67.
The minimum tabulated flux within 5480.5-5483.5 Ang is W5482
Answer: 50.71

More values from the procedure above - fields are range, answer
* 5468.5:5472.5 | 51.87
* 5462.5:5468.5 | 51.54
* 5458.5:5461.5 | 51.59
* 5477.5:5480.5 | 49.94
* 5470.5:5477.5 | 49.98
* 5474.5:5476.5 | 50.24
